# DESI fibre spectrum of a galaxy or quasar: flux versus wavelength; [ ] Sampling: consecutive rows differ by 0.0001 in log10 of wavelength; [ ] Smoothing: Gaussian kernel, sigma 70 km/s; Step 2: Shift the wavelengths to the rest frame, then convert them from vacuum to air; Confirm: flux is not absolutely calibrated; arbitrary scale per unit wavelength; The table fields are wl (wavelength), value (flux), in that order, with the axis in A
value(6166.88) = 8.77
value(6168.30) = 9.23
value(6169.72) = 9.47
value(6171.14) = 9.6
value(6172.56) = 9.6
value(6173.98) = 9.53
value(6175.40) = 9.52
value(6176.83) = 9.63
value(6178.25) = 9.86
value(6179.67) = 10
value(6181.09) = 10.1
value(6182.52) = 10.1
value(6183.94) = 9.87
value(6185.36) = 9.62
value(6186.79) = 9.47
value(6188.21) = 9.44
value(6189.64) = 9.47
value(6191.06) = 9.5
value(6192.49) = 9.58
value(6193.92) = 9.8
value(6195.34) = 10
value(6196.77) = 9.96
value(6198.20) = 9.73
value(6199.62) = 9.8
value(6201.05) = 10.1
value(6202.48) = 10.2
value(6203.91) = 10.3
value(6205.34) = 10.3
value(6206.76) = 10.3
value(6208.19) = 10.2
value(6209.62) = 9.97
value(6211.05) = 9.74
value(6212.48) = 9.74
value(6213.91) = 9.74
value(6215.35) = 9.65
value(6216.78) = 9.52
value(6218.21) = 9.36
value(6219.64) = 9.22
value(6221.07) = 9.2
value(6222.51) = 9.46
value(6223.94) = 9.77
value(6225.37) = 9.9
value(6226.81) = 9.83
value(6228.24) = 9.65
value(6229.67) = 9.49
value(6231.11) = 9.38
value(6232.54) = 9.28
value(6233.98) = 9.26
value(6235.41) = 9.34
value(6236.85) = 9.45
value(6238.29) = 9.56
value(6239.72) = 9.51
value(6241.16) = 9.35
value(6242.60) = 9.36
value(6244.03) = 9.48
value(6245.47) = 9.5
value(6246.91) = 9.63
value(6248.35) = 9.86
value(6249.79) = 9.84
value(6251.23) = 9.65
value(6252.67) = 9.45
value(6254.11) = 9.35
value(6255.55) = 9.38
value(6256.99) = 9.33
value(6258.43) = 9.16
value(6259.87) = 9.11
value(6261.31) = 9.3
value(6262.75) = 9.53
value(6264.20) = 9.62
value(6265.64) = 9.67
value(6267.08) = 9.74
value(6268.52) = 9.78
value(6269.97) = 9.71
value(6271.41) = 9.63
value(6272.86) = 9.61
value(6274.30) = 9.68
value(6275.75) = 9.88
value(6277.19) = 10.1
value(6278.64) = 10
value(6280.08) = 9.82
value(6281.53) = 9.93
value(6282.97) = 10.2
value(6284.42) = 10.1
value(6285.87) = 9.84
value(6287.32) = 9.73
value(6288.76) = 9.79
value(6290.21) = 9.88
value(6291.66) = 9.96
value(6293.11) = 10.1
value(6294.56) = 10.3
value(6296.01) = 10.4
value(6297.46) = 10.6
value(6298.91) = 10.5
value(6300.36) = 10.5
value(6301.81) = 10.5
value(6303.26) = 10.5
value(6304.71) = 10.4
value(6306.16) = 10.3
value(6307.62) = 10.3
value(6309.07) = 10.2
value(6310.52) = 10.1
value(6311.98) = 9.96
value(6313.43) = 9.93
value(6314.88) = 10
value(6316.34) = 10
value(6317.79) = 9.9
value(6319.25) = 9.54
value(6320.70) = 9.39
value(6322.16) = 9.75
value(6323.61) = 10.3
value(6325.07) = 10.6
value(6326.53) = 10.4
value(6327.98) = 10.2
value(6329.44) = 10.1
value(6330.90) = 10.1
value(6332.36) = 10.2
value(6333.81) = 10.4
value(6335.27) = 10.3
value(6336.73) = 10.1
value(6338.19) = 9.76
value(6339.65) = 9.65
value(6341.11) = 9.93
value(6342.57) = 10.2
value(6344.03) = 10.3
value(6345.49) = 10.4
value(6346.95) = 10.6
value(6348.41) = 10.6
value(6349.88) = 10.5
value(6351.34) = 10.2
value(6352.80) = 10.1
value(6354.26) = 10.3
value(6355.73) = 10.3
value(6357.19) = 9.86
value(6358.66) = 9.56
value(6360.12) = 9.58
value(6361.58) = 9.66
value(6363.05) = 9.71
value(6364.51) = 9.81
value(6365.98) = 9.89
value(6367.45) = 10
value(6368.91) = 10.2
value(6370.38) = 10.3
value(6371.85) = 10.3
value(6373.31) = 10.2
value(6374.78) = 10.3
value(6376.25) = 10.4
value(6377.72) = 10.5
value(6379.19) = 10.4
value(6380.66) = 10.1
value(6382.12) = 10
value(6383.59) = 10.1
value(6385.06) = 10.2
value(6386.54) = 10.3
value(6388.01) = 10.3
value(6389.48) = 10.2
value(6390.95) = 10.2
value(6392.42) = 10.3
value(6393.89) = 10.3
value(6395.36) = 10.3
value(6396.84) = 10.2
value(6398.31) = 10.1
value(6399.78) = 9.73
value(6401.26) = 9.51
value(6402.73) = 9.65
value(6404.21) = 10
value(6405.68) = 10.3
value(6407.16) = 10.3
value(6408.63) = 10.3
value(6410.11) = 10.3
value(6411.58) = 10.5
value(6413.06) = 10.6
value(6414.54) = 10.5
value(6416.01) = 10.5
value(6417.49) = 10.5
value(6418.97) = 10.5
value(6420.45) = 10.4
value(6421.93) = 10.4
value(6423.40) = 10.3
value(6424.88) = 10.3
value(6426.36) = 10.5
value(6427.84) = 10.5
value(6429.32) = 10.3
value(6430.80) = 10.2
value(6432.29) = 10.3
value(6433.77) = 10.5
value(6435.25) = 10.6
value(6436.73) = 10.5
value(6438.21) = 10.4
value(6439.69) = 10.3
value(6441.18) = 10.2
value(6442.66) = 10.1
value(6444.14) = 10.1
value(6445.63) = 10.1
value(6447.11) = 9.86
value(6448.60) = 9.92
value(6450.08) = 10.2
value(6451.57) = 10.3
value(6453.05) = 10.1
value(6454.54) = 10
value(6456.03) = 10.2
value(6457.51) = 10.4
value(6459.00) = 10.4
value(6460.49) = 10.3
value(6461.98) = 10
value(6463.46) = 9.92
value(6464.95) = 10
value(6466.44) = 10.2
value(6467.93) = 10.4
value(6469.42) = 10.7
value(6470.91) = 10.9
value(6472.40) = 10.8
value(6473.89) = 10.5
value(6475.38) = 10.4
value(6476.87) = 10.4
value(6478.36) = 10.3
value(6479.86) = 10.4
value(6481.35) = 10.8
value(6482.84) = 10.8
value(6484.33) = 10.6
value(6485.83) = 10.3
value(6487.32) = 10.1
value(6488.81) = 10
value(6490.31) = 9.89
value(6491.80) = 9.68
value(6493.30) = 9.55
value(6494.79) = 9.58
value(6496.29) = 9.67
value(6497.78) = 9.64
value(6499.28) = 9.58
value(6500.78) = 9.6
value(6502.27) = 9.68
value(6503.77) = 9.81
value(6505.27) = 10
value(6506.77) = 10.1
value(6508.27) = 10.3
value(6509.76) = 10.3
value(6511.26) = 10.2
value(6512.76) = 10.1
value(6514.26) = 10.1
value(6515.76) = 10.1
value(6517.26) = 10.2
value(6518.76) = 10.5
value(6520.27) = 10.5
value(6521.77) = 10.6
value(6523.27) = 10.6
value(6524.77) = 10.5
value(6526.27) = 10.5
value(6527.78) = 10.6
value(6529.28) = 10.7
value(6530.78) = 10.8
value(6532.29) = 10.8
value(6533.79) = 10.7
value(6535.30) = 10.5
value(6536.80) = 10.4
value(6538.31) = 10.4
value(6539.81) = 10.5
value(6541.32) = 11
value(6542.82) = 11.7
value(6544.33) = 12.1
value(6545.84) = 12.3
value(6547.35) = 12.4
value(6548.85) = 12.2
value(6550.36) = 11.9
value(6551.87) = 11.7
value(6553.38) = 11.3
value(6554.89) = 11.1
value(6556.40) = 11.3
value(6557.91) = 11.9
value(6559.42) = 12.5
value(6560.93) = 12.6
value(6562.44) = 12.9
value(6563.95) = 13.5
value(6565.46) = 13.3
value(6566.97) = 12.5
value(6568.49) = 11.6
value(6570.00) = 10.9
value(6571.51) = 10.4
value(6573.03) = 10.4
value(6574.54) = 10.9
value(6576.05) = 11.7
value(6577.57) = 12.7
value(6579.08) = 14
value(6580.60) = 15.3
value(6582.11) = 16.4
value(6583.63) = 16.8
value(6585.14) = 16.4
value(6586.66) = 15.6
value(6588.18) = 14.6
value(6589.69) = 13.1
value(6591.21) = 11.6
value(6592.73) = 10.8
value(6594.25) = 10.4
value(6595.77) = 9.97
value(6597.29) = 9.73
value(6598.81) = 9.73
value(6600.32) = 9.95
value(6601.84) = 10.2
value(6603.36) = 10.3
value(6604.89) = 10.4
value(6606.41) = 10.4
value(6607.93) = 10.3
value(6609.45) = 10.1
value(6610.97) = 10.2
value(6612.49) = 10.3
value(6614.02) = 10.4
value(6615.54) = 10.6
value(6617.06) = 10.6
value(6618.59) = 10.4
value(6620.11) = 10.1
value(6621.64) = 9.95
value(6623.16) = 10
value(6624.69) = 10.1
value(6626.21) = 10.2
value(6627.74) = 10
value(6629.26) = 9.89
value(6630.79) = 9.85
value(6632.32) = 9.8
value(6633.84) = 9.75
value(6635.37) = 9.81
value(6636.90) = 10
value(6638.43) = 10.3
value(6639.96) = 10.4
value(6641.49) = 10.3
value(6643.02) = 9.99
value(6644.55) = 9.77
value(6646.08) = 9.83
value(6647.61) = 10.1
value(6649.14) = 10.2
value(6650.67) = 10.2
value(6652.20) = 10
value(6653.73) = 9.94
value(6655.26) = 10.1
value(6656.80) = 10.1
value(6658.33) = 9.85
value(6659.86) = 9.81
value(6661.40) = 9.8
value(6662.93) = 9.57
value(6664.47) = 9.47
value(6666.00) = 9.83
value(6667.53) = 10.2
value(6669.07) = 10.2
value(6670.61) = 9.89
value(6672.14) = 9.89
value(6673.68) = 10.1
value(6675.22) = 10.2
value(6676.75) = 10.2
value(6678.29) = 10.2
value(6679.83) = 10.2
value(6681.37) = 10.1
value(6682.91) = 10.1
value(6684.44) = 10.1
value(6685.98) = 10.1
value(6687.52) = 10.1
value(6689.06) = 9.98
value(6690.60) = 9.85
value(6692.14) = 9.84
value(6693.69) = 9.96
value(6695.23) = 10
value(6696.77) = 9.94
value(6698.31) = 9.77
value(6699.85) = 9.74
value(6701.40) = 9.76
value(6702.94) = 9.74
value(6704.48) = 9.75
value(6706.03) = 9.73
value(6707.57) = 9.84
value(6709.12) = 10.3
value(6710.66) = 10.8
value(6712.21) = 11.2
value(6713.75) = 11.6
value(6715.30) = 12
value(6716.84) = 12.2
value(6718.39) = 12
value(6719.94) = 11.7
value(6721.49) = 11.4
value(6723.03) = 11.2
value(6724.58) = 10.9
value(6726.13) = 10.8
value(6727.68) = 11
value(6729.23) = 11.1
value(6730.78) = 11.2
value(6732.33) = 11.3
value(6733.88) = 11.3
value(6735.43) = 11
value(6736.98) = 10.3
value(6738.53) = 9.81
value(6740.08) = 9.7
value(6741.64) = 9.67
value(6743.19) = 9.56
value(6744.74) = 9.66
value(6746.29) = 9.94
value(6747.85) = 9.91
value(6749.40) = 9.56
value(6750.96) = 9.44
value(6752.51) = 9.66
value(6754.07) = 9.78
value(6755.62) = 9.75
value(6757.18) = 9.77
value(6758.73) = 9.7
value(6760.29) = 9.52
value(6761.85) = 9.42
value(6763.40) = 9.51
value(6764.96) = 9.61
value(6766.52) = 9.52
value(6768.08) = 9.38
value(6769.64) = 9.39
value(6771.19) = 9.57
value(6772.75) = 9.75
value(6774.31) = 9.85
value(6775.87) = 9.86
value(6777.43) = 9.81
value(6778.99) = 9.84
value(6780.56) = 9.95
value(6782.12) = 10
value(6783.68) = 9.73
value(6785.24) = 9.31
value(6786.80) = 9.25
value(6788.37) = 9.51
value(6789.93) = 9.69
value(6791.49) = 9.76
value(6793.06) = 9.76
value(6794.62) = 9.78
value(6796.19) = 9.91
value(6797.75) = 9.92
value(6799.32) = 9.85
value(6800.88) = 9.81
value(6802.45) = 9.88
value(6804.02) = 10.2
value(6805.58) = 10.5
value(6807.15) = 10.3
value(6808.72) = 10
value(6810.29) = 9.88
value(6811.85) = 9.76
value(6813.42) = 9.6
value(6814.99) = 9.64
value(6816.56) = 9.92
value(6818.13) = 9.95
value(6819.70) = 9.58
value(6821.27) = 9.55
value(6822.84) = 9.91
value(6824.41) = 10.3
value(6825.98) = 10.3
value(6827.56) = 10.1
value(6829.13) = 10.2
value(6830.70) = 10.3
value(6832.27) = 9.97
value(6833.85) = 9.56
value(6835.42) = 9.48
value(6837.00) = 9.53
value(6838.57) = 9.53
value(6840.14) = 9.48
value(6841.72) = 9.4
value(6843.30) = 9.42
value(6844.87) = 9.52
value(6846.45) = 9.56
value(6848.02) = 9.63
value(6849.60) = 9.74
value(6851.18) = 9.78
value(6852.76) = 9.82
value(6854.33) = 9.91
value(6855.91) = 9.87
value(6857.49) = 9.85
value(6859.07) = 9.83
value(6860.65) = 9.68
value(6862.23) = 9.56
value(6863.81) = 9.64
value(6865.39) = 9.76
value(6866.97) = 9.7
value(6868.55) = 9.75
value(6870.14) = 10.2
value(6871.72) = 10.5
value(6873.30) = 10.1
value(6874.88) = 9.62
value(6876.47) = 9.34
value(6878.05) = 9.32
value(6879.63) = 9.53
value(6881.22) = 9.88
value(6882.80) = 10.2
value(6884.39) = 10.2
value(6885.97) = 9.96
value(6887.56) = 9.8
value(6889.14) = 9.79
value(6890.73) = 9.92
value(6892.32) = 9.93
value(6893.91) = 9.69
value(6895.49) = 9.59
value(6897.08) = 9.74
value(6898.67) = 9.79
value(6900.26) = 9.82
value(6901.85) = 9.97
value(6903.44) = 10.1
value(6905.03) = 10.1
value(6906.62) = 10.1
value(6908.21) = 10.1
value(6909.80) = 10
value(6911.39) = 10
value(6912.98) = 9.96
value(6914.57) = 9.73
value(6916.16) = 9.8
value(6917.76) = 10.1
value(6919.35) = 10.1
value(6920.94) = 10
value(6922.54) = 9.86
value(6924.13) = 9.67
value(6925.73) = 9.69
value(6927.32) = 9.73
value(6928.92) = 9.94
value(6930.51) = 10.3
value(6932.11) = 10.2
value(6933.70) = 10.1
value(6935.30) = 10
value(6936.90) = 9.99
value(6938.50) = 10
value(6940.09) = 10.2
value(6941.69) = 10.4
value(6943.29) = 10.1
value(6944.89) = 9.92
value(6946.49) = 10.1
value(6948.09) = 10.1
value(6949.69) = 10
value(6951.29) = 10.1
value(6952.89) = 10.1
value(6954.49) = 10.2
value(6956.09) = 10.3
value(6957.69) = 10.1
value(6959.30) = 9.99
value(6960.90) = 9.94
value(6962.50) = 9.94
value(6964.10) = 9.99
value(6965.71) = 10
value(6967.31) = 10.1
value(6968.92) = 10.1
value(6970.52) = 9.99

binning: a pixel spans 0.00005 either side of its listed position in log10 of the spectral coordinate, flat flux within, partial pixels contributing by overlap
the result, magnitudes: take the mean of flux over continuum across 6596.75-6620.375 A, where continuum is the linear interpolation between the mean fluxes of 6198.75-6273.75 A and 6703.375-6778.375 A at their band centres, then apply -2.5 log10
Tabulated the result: -0.01 mag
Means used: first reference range 9.62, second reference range 10.3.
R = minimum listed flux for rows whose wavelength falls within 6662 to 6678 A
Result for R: 9.47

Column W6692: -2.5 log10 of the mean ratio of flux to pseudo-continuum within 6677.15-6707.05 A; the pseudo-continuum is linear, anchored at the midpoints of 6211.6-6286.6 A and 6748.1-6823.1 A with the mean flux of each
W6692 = -0.03 mag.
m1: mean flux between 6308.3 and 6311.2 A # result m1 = 10.2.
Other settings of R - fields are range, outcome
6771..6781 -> 9.57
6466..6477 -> 10.2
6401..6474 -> 9.51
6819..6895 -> 9.32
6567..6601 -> 9.73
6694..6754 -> 9.44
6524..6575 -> 10.4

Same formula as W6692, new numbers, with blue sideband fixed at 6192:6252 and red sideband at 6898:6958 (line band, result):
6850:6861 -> 0.02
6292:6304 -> -0.07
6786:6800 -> 0.03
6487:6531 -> -0.03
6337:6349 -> -0.05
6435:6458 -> -0.04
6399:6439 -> -0.06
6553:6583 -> -0.25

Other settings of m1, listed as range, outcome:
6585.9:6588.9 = 15.1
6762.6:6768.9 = 9.5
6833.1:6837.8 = 9.53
